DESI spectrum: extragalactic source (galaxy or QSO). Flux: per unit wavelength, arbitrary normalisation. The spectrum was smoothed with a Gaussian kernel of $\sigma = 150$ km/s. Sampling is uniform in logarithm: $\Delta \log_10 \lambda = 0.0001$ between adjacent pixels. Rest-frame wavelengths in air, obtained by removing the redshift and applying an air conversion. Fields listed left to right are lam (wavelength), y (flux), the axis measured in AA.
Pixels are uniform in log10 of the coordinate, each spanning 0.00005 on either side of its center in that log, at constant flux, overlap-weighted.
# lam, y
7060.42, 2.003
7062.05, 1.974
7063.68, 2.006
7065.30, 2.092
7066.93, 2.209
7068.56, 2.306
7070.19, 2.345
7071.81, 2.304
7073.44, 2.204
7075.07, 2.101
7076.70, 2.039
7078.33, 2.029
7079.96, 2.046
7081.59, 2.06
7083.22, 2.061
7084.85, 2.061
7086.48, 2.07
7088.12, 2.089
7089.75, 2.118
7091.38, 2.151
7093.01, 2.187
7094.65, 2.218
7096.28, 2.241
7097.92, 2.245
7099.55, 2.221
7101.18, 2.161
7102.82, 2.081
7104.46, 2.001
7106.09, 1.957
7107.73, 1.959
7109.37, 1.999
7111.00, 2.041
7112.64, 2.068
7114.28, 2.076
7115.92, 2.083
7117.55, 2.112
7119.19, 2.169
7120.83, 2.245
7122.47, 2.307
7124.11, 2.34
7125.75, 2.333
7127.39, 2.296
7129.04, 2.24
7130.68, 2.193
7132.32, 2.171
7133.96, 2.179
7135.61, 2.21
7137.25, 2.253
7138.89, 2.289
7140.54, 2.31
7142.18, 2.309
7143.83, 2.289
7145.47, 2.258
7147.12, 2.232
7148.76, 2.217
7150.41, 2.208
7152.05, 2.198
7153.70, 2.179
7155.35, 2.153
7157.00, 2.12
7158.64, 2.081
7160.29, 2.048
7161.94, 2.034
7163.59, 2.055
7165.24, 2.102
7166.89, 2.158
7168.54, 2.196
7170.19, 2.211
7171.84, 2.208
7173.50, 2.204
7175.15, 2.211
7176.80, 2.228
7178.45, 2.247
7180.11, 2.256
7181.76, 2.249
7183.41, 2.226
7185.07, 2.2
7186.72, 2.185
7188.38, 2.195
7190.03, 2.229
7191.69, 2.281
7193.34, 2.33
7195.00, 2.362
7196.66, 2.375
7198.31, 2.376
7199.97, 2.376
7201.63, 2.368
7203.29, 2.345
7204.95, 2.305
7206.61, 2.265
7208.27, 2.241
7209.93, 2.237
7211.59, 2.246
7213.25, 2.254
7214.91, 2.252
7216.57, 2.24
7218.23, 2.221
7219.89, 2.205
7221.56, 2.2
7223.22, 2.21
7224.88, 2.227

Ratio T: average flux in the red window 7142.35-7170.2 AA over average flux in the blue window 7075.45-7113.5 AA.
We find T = 1.03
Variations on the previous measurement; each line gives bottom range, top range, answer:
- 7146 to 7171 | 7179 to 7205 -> 1.07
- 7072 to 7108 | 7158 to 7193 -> 1.04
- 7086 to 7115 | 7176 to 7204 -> 1.09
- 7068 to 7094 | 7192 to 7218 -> 1.08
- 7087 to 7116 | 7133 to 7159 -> 1.05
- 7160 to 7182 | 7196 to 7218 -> 1.06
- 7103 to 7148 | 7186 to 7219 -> 1.05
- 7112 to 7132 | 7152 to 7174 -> 0.97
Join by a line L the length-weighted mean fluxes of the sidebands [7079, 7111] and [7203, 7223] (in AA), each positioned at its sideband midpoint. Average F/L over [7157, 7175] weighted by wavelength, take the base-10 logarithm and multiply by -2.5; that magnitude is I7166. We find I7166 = 0.03 mag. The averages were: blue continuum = 2.1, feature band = 2.13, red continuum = 2.25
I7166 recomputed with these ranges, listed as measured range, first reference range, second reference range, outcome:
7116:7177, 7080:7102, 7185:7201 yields 0.01 mag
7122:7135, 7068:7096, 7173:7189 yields -0.04 mag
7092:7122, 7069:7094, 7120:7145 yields 0.04 mag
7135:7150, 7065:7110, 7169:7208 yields -0.03 mag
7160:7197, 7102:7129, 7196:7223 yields 0.01 mag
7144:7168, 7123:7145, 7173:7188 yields 0.05 mag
